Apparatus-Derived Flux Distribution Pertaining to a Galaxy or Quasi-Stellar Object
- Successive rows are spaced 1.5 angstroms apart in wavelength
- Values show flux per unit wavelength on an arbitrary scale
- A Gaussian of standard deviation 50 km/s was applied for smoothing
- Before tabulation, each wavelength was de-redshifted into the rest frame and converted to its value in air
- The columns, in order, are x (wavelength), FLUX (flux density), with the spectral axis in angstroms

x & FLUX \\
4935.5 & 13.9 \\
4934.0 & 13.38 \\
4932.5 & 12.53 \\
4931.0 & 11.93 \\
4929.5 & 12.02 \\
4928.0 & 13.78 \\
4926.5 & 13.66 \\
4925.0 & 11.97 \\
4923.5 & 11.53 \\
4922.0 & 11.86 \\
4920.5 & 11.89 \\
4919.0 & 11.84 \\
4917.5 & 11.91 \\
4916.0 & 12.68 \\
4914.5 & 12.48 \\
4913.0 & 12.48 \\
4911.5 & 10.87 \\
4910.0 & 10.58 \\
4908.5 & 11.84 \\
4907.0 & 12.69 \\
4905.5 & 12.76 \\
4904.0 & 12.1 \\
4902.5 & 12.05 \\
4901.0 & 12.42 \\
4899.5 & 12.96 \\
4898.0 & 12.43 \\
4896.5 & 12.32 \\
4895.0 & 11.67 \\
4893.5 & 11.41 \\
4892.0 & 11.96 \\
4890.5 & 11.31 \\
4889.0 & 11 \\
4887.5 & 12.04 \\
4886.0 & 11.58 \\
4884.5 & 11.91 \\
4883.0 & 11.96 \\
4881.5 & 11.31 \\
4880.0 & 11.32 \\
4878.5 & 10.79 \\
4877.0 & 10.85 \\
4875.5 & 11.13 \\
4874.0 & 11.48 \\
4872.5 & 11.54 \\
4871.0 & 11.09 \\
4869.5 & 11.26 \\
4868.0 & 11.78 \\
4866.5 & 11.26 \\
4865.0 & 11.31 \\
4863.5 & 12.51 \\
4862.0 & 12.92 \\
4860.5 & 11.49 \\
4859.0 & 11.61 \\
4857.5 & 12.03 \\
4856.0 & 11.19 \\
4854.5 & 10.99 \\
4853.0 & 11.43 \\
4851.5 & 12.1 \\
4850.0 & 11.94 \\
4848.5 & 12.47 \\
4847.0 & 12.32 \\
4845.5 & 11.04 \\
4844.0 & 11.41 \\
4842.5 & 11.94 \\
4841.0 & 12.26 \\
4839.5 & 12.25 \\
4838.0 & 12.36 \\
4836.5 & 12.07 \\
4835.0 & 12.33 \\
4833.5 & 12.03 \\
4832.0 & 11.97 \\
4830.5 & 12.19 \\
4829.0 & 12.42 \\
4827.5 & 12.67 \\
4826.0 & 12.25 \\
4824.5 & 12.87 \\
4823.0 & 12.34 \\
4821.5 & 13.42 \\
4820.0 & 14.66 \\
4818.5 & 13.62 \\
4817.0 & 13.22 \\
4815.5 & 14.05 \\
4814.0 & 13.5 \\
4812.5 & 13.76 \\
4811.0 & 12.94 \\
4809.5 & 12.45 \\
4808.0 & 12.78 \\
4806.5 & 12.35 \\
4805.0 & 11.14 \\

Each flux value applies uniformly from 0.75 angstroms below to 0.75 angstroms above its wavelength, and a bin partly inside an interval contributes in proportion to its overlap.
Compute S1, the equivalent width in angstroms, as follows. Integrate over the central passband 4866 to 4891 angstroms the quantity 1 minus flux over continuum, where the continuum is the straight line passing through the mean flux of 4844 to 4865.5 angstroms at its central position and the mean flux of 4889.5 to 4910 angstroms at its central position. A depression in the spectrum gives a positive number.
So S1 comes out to 1.2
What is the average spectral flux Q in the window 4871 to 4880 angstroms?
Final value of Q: 11.2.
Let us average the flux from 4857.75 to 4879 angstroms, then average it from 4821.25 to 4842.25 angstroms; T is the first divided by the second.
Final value 0.9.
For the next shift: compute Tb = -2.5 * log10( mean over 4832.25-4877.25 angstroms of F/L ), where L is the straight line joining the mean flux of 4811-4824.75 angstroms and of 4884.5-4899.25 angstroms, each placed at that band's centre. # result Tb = 0.08 mag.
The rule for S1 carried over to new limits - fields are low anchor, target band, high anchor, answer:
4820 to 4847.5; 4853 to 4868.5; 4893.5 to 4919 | 0.7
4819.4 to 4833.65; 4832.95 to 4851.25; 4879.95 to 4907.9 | 0.7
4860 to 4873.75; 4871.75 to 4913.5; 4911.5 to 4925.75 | 0.4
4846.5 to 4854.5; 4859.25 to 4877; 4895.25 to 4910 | 0.7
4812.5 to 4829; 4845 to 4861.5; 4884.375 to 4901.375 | 1.2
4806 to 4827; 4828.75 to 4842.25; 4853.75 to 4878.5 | 0.4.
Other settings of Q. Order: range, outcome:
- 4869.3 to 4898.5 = 11.5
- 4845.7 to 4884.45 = 11.6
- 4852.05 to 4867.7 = 11.7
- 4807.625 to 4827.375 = 13.2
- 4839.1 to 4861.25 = 11.8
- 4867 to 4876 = 11.4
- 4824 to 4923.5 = 11.9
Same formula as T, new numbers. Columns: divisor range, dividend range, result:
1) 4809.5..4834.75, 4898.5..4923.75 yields 0.93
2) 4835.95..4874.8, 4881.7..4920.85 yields 1.02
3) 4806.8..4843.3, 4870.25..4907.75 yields 0.92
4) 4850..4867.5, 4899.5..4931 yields 1.04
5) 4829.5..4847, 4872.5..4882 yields 0.93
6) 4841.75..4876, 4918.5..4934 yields 1.06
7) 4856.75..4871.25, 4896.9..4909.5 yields 1.05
